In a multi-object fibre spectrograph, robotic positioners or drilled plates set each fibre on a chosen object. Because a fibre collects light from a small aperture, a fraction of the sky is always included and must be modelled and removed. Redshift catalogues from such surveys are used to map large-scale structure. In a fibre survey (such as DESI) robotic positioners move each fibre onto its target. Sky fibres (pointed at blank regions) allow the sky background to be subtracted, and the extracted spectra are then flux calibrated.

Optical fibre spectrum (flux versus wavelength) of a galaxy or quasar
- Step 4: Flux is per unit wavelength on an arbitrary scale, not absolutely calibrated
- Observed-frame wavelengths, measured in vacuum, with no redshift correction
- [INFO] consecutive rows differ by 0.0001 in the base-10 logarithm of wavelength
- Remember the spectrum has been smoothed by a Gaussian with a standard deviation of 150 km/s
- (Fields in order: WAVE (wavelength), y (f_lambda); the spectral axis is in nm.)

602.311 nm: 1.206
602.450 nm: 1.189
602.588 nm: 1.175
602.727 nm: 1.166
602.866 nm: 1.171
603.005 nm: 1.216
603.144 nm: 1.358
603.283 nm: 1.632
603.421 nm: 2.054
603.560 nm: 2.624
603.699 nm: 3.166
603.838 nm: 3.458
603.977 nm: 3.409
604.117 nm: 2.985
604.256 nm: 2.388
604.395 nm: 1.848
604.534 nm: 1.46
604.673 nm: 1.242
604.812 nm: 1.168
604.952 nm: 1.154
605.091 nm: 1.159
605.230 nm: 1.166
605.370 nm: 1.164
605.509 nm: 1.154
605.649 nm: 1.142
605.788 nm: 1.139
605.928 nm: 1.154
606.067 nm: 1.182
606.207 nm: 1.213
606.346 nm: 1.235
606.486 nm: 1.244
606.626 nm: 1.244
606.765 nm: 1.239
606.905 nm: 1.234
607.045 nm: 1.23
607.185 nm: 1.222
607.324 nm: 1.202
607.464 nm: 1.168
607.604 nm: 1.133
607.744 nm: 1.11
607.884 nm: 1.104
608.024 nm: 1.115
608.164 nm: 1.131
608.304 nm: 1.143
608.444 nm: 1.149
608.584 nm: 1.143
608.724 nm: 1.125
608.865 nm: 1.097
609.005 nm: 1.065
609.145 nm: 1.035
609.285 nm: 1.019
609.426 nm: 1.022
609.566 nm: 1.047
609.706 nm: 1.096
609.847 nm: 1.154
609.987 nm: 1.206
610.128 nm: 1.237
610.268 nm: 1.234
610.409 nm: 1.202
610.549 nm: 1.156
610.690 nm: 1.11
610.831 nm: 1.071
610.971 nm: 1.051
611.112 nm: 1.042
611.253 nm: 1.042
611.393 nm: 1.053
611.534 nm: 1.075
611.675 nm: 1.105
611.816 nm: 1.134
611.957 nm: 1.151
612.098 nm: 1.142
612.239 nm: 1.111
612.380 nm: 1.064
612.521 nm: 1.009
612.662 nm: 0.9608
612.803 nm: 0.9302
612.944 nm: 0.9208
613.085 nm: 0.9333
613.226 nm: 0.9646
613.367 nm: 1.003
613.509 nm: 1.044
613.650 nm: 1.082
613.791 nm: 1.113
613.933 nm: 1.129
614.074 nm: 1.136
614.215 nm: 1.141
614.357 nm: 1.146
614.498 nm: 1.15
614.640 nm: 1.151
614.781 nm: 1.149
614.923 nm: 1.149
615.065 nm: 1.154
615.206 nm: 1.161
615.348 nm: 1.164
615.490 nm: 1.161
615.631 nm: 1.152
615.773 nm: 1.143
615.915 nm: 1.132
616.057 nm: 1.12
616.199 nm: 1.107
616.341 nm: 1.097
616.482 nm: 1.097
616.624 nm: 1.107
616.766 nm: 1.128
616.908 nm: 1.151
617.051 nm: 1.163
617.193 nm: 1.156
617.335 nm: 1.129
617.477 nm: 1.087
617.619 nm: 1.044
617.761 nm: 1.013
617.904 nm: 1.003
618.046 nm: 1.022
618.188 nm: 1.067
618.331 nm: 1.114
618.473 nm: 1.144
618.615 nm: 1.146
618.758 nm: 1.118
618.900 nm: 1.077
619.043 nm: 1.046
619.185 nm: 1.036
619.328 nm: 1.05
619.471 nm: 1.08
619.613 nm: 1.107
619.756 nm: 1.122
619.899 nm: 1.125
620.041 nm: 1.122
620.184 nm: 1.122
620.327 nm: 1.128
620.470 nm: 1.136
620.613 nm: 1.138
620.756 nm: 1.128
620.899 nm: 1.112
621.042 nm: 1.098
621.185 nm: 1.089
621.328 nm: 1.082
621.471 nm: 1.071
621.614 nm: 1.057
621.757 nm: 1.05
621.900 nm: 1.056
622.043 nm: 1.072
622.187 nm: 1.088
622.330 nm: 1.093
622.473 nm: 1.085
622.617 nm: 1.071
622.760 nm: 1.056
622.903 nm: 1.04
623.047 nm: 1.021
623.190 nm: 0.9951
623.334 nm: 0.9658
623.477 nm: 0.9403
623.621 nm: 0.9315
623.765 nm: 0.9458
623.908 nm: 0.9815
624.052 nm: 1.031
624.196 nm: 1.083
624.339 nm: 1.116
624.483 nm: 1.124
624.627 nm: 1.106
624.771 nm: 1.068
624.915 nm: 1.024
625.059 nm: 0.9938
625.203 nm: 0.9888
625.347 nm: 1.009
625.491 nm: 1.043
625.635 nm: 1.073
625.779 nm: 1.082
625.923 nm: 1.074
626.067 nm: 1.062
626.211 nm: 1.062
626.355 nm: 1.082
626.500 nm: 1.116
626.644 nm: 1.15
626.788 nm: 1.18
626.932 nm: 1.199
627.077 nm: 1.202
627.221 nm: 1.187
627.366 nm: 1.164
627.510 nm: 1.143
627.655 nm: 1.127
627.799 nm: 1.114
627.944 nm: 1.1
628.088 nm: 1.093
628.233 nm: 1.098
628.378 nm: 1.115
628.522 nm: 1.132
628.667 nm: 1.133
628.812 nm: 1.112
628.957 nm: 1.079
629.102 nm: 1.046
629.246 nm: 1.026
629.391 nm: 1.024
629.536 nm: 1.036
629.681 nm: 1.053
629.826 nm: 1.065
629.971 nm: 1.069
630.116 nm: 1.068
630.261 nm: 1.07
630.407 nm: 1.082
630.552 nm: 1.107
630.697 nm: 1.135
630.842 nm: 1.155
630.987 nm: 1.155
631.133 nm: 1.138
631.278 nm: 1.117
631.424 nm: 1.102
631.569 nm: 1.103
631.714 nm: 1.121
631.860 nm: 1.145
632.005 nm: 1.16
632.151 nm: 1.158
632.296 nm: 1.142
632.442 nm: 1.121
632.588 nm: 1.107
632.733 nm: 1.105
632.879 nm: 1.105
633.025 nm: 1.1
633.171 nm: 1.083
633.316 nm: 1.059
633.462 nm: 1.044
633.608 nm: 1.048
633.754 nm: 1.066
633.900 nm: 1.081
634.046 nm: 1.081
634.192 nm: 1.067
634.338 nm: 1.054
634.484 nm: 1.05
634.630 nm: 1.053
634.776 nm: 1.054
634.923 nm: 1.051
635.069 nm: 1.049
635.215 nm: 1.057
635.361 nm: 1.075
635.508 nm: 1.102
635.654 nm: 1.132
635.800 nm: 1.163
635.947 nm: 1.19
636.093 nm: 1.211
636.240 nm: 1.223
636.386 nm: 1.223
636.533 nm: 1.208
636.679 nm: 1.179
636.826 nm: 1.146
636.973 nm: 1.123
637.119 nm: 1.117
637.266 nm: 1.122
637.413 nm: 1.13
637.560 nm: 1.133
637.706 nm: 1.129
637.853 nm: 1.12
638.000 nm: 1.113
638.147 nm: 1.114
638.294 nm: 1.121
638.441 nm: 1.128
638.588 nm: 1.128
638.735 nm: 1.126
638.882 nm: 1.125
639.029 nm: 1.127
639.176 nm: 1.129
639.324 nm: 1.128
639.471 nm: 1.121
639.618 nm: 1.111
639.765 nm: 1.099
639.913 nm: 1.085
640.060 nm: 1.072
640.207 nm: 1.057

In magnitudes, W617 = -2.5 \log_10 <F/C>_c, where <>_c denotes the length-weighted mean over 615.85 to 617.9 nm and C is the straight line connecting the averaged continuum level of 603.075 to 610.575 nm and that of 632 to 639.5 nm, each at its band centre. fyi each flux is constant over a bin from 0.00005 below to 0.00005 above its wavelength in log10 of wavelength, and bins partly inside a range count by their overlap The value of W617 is 0.18 mag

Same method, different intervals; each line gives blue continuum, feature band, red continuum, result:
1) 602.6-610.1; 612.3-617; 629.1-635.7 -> 0.193 mag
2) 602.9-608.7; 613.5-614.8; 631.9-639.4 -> 0.228 mag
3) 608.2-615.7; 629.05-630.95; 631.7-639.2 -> 0.037 mag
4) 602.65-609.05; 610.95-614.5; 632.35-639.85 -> 0.288 mag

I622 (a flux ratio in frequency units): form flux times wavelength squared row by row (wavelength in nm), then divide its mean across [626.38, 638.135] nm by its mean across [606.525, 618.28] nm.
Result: 1.1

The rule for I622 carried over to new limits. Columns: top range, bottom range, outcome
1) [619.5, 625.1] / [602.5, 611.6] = 0.83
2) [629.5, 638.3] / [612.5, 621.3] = 1.07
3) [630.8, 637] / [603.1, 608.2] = 0.79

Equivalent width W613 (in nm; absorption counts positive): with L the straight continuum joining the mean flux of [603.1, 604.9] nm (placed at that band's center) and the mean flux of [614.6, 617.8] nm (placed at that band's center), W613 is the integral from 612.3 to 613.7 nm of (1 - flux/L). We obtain 0.418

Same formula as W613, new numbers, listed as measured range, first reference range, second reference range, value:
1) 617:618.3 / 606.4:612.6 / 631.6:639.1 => 0.06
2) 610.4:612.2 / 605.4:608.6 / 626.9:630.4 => 0.10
